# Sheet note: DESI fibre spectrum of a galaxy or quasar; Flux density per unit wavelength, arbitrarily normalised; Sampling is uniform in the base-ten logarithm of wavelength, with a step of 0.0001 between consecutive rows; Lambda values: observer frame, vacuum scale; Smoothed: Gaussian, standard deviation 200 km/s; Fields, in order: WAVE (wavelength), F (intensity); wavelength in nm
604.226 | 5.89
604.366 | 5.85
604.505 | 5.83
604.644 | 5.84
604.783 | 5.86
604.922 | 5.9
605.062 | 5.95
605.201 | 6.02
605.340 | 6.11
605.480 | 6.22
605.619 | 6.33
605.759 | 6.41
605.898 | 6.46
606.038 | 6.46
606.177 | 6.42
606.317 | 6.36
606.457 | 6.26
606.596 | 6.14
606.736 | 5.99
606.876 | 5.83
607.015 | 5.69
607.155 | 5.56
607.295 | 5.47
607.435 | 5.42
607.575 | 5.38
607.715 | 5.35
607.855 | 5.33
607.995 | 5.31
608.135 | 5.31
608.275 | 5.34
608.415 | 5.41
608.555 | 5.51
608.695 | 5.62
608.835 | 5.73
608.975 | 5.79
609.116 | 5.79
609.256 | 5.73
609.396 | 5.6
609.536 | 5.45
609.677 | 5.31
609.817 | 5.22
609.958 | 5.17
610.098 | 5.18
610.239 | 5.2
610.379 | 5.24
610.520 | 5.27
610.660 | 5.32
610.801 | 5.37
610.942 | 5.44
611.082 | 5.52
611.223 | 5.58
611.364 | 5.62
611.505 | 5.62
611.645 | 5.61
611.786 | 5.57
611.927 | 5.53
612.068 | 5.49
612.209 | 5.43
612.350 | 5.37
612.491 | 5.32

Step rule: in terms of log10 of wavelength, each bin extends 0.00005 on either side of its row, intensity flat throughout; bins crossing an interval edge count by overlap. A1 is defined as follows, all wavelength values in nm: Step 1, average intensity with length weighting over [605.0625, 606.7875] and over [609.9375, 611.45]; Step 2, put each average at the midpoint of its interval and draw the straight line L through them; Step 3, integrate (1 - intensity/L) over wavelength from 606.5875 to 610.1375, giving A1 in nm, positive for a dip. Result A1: 0.17 nm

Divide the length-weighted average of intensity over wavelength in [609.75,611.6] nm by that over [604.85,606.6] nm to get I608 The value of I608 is 0.9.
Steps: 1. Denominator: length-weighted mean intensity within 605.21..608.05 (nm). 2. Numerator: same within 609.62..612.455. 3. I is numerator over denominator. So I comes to 0.9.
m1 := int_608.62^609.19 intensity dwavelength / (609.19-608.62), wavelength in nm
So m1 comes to 5.73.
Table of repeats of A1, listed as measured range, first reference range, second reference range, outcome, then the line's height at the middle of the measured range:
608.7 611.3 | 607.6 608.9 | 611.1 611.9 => 0.034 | 5.52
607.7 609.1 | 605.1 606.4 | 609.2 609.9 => 0.053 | 5.71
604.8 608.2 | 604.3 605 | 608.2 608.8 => -0.131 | 5.68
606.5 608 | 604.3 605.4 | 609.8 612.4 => 0.030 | 5.73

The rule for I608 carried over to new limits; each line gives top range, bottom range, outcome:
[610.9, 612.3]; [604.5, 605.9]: 0.91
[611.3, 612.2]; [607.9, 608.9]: 1.02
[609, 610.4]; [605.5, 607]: 0.87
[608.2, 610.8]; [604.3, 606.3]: 0.89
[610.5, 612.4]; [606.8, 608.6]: 1.01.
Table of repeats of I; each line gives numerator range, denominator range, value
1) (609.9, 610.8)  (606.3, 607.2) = 0.88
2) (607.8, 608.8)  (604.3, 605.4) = 0.91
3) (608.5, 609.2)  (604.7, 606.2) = 0.92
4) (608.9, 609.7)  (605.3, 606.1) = 0.89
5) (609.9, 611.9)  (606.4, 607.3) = 0.92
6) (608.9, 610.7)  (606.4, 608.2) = 0.96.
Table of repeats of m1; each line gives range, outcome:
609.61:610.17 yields 5.22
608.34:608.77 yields 5.52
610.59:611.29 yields 5.45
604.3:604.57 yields 5.84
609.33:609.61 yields 5.52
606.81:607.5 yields 5.6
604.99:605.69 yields 6.12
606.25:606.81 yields 6.18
